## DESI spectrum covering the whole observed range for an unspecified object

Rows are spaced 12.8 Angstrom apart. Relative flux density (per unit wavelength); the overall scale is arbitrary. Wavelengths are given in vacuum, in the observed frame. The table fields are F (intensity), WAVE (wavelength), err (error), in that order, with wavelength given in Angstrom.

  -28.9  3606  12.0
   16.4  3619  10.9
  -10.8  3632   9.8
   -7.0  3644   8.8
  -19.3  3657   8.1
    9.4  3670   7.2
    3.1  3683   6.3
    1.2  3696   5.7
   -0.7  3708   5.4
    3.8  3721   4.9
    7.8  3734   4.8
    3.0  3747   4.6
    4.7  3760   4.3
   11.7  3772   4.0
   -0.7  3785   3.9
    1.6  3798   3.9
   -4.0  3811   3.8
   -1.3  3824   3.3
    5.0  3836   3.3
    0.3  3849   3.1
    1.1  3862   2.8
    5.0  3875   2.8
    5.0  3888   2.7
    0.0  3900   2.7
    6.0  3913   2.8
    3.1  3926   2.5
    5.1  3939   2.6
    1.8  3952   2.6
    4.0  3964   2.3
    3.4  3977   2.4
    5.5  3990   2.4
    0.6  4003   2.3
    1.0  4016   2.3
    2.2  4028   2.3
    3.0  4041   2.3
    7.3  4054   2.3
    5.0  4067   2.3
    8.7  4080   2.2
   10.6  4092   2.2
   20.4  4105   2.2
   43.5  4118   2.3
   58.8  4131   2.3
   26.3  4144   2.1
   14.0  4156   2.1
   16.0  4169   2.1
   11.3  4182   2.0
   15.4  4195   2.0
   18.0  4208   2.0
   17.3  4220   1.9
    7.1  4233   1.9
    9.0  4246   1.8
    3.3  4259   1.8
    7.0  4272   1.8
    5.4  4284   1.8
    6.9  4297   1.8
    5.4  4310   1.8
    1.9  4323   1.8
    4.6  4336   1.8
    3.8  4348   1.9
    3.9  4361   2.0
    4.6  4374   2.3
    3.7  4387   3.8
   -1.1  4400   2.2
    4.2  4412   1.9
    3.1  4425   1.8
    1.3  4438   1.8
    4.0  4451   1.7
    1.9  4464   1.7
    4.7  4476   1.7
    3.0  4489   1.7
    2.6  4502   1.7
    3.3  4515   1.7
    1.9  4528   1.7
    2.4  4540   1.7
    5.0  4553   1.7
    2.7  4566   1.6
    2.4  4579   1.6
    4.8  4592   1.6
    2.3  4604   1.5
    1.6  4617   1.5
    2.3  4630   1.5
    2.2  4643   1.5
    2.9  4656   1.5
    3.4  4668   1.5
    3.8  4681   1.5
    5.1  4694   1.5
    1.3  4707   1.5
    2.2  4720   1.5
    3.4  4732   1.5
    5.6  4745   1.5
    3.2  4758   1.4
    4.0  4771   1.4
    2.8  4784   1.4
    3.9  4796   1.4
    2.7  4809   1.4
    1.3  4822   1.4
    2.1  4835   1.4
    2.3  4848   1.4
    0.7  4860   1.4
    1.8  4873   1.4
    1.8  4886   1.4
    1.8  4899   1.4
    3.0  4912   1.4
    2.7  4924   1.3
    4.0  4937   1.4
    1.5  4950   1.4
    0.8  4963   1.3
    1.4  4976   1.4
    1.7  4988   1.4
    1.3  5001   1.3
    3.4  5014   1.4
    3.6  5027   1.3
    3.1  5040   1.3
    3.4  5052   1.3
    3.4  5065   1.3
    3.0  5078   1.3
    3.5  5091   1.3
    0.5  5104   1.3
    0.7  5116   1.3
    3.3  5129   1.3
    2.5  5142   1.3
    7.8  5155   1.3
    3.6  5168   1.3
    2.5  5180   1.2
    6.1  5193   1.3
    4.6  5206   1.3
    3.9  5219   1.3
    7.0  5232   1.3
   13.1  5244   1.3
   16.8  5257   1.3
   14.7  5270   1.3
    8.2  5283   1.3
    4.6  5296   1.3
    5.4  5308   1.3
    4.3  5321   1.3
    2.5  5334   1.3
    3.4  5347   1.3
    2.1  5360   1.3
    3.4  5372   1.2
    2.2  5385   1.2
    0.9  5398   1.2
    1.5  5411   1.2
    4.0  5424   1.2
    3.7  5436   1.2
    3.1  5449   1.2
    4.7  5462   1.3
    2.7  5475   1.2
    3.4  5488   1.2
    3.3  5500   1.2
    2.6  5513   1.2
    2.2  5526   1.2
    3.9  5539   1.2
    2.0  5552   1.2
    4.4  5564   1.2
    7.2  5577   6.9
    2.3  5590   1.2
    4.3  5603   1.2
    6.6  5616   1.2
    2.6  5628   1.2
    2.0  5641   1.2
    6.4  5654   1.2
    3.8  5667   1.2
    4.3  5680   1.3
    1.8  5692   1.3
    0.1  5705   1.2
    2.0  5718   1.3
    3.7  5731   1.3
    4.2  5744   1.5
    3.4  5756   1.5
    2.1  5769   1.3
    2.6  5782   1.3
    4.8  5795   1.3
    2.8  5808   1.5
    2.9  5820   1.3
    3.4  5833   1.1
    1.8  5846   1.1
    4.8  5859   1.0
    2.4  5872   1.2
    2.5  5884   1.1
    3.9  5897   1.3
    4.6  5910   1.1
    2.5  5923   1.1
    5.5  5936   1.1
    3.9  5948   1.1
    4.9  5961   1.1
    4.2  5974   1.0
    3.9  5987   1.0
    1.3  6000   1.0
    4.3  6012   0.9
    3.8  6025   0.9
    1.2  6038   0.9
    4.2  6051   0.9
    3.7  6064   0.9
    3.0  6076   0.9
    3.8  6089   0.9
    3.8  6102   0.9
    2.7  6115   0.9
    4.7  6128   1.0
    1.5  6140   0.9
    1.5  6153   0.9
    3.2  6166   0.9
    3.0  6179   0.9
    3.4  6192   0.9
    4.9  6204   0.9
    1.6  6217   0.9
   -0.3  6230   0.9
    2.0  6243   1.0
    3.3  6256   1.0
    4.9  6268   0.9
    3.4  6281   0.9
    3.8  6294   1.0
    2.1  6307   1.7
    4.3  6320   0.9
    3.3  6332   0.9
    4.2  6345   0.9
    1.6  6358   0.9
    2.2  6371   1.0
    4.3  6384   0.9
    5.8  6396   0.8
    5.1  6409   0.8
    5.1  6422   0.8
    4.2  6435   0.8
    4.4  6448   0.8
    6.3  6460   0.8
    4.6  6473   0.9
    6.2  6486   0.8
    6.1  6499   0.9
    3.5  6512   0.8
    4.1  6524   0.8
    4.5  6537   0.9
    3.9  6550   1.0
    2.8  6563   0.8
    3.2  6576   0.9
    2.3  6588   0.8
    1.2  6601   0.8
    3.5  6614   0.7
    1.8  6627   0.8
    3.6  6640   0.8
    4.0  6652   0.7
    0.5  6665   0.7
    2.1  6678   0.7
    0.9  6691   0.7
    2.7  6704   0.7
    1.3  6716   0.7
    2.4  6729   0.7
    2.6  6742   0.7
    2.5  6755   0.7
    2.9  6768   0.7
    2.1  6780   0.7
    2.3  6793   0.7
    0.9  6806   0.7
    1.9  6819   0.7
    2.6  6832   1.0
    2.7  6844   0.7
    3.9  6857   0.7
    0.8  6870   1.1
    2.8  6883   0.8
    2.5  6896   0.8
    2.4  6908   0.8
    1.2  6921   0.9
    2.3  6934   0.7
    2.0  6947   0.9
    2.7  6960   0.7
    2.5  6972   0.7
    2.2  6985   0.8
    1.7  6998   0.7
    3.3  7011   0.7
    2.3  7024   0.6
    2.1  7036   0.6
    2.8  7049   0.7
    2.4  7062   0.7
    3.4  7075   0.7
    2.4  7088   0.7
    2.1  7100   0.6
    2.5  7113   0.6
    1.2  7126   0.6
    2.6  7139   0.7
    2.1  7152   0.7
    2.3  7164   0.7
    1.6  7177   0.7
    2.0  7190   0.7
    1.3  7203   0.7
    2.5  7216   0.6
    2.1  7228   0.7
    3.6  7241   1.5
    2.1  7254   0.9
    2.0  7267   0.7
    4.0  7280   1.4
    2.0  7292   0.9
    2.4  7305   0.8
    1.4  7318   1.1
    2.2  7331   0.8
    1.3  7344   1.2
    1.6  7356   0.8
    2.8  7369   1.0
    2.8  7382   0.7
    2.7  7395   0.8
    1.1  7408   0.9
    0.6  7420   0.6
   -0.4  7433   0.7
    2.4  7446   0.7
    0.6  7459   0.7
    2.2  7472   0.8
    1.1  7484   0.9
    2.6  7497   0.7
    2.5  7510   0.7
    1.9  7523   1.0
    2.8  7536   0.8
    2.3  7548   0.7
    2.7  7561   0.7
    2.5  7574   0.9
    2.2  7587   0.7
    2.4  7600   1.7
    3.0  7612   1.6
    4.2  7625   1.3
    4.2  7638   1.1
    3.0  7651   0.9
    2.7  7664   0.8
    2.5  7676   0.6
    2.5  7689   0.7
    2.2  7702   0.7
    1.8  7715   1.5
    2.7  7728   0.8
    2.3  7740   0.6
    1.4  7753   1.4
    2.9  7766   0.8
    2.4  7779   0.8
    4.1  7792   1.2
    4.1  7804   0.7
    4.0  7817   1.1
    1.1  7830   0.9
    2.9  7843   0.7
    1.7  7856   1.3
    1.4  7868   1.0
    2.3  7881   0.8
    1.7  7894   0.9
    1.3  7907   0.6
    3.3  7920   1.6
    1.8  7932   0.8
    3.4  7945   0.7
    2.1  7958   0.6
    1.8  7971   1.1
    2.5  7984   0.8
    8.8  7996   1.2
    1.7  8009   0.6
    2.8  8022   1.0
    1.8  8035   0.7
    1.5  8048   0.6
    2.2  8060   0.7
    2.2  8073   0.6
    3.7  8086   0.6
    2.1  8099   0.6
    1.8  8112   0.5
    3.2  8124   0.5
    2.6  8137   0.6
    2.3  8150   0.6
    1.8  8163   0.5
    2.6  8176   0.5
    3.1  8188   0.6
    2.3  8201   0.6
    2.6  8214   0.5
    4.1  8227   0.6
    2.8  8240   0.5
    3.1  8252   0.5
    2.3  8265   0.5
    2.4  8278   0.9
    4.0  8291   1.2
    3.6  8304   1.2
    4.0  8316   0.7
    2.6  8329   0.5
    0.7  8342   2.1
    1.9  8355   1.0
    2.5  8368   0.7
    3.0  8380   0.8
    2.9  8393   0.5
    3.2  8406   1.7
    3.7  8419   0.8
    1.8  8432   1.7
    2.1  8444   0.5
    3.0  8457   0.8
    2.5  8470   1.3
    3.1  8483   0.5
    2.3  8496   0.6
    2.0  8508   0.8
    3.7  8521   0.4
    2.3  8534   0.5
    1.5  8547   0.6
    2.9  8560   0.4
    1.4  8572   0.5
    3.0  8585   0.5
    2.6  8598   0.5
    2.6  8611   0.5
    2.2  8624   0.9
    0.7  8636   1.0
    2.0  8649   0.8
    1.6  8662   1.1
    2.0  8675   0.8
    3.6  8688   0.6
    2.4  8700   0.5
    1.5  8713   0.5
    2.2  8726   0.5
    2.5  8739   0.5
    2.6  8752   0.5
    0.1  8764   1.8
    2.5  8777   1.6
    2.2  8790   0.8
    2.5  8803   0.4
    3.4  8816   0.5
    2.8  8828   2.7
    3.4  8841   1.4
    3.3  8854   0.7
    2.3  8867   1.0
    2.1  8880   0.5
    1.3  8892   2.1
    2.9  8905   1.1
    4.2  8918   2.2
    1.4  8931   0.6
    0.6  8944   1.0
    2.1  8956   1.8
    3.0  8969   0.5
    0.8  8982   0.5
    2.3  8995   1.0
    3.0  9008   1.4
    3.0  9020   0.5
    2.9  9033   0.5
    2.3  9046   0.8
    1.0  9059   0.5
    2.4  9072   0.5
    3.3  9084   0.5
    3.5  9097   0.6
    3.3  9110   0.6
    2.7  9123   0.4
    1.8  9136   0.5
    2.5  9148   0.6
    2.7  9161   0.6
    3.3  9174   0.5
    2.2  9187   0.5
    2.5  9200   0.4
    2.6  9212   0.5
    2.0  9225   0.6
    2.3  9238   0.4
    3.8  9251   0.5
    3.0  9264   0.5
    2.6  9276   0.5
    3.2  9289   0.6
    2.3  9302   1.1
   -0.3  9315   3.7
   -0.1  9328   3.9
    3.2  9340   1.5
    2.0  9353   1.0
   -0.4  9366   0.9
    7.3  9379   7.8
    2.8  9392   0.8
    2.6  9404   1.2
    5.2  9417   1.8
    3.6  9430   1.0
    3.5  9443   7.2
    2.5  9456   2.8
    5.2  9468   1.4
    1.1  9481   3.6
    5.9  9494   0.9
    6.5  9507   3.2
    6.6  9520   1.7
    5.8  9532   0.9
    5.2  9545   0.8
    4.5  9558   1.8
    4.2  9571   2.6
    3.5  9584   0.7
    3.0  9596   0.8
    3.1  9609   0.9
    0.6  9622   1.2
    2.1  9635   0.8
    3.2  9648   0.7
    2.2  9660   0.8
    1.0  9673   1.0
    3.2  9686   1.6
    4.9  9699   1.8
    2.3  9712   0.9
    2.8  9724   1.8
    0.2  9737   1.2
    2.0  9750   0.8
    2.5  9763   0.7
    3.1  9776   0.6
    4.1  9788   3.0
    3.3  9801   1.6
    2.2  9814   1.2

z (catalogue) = 2.39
